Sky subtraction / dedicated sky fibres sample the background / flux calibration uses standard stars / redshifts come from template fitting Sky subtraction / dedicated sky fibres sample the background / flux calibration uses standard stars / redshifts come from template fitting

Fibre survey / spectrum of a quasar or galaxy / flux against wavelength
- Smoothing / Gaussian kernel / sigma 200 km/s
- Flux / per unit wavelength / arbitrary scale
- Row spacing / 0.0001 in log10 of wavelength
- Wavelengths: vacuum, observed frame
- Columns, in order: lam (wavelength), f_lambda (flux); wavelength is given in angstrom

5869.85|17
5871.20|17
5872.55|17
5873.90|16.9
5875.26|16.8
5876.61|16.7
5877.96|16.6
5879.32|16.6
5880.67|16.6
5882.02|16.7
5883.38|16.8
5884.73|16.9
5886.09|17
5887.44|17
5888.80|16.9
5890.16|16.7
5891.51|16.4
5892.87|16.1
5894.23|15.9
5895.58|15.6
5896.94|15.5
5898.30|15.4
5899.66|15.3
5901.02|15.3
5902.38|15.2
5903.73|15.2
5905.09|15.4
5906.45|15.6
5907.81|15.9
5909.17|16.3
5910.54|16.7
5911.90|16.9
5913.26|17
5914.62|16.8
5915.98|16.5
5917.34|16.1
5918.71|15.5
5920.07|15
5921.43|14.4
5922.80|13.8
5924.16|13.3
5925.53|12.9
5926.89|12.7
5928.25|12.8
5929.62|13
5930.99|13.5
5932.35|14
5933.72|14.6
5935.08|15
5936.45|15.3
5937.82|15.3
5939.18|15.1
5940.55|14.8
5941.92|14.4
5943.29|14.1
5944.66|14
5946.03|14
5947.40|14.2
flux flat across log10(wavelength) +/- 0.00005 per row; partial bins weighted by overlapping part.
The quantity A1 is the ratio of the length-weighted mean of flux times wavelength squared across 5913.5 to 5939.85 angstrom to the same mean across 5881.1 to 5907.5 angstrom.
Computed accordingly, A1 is 0.92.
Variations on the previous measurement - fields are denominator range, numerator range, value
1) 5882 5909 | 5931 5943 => 0.93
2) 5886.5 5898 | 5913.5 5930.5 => 0.90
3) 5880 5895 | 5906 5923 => 0.97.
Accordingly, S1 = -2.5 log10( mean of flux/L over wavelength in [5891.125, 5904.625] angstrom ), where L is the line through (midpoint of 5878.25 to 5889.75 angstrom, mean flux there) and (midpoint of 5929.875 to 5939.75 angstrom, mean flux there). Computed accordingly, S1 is 0.04 mag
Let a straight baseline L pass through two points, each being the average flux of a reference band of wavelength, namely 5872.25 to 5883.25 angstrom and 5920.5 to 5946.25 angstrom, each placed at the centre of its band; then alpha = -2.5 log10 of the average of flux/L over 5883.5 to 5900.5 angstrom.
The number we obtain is -0.01 mag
